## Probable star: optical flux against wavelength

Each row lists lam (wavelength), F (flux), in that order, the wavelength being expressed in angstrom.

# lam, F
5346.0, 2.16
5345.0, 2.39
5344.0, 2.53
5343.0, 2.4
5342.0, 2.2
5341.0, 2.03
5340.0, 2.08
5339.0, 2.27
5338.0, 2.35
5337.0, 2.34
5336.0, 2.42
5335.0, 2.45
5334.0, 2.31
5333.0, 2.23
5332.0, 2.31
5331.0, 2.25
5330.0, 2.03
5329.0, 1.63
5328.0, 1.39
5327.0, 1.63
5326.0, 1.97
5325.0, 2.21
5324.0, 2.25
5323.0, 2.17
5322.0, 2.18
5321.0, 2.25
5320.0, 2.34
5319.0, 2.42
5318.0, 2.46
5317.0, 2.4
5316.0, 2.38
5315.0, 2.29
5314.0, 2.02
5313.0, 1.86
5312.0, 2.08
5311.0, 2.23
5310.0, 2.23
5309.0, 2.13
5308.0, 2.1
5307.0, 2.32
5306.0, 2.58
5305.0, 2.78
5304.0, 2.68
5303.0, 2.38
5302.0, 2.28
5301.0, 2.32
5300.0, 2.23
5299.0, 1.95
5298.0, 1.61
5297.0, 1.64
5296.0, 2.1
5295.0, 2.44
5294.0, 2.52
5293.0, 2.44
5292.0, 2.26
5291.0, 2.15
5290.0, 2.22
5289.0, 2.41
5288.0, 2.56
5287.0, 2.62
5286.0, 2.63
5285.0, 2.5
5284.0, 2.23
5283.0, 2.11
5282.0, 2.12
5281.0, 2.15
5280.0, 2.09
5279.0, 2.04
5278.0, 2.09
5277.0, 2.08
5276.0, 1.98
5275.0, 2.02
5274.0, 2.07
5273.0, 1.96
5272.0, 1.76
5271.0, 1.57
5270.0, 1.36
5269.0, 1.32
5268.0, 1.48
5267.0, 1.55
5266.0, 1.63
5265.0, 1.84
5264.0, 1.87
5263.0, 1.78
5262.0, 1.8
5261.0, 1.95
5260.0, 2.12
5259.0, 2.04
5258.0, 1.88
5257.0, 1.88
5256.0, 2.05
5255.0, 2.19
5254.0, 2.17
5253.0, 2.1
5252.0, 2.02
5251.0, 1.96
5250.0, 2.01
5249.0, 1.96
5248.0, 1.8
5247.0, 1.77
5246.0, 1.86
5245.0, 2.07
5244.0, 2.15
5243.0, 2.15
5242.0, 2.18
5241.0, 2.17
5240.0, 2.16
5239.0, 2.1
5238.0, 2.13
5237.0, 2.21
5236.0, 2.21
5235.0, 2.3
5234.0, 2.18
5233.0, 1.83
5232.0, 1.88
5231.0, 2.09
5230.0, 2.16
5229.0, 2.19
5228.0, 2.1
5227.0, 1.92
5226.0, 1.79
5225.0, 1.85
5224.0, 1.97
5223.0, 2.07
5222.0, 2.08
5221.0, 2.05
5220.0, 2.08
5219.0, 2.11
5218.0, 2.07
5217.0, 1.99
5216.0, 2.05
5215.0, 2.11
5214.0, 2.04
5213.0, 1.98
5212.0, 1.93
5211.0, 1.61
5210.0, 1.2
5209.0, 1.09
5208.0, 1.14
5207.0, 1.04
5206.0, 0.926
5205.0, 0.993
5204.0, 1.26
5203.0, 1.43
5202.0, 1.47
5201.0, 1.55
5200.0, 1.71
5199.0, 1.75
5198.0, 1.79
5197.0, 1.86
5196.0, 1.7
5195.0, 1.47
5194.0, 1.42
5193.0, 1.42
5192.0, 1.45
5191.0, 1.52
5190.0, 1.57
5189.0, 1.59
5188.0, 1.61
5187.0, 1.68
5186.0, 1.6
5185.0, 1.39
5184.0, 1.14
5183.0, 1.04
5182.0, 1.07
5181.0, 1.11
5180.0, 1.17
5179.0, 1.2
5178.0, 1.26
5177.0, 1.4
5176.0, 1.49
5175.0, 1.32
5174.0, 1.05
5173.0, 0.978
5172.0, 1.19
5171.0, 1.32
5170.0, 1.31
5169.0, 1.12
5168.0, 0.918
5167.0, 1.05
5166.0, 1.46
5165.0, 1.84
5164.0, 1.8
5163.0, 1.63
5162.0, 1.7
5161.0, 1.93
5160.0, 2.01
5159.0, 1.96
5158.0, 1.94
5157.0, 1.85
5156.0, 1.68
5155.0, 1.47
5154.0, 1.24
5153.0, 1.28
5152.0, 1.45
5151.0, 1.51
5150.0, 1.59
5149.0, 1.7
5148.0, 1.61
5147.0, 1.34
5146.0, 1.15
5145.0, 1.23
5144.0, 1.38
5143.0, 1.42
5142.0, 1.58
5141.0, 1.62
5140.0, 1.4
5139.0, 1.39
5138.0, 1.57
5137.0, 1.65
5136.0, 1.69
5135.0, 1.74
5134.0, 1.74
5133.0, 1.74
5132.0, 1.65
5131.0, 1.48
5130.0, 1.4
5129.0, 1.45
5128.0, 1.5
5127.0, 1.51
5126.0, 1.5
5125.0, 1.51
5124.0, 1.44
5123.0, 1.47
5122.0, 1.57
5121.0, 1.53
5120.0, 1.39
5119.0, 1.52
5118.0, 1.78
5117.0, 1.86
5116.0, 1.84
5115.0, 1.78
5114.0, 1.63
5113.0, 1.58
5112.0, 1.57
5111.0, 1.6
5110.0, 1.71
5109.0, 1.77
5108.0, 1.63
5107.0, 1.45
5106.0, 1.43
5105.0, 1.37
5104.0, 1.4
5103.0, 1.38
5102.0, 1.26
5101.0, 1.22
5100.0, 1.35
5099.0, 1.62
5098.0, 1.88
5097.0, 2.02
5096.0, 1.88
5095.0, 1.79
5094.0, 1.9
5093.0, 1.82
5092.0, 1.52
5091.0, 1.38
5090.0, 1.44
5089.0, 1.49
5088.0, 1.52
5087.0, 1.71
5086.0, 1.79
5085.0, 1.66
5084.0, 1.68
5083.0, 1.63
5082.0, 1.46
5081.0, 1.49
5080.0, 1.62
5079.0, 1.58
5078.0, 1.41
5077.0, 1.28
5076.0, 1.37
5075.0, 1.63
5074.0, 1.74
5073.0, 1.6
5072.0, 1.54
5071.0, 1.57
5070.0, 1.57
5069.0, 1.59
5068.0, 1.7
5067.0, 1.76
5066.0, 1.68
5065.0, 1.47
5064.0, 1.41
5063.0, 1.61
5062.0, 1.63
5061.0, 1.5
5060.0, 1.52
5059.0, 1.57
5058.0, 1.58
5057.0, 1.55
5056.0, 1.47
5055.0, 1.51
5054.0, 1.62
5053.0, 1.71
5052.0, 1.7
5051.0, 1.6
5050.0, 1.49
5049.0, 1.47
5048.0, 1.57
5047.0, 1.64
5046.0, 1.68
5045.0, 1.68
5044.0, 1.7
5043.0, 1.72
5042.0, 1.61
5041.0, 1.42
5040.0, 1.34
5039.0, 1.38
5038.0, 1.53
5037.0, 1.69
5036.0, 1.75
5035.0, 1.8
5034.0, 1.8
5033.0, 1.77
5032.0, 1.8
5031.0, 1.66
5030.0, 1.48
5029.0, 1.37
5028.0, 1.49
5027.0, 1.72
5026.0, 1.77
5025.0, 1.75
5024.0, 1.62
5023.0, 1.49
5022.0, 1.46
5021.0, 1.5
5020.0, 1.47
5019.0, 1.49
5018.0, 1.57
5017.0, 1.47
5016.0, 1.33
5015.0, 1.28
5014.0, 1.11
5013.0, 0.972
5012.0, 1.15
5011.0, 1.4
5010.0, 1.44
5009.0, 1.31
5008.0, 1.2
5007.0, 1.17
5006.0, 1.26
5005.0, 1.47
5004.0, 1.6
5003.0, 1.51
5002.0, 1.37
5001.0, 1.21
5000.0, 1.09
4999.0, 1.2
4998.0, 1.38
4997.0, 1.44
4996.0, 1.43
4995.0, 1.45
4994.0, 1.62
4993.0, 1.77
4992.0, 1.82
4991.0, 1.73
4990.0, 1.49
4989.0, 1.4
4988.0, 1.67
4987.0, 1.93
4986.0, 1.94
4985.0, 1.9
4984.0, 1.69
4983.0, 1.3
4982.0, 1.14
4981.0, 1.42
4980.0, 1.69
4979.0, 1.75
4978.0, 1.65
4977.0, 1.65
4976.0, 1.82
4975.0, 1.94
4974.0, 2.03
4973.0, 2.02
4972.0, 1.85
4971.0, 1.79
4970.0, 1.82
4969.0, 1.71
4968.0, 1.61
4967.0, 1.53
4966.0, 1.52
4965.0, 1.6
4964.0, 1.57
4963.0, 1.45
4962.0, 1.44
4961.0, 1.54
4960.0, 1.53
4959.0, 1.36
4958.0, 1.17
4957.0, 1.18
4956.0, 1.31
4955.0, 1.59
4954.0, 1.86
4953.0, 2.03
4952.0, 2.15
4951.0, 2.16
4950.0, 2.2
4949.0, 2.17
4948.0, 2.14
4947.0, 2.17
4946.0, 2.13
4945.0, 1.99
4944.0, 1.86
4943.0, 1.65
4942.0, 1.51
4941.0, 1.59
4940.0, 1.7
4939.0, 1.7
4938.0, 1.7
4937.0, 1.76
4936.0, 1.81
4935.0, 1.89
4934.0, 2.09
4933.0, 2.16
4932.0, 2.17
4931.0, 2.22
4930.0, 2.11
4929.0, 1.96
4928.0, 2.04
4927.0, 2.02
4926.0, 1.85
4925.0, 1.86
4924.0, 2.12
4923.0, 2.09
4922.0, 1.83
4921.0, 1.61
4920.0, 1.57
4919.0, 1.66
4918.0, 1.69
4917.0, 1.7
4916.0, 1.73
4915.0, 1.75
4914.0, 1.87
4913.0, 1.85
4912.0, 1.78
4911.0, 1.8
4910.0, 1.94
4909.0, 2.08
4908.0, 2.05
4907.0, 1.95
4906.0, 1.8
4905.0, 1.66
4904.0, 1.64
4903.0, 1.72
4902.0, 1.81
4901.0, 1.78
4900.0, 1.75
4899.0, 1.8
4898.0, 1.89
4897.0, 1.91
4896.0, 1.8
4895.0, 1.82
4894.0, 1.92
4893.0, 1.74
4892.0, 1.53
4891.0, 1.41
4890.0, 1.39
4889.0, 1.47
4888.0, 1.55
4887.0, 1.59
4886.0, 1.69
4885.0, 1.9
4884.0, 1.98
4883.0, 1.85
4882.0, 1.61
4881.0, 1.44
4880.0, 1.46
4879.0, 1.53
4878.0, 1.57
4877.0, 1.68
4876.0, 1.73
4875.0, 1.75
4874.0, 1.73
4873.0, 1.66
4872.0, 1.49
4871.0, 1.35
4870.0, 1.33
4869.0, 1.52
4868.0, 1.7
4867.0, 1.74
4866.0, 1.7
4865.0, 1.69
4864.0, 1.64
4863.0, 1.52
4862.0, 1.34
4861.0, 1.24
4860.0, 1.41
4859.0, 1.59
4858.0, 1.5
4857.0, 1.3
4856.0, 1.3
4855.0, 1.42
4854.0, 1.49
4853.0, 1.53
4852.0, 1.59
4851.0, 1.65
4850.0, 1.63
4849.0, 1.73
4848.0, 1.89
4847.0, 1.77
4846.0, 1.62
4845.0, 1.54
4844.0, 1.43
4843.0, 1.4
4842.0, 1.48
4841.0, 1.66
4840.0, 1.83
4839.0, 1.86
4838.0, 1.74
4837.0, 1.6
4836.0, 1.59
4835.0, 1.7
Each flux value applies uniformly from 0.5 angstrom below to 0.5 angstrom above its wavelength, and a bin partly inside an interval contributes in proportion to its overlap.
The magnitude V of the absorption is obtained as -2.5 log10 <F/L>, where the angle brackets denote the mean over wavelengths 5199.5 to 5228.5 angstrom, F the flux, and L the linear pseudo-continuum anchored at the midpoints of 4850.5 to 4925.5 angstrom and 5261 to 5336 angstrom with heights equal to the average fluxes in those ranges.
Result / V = 0.185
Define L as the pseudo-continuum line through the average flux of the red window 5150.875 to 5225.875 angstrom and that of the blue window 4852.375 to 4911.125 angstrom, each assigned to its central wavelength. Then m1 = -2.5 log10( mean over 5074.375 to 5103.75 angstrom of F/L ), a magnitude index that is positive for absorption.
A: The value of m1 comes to 0.00 mag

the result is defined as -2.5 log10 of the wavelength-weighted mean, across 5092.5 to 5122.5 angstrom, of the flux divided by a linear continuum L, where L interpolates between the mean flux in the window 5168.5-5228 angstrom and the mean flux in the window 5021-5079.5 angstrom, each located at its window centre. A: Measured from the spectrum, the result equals -0.033 mag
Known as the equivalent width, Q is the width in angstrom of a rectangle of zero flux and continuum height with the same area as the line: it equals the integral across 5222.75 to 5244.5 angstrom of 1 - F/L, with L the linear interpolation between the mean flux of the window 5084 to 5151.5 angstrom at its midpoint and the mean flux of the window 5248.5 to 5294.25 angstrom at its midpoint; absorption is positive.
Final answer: -1.9 angstrom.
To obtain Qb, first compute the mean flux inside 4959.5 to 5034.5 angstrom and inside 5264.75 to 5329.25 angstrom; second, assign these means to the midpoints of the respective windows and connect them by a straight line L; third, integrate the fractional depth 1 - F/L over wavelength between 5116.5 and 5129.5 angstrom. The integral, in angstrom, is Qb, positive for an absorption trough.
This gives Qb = 1.8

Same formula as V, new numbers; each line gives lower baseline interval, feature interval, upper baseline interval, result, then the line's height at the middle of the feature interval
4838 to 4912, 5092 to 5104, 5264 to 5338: 0.17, 1.9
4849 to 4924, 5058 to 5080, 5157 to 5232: 0.04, 1.62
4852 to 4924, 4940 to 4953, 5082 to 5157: -0.20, 1.64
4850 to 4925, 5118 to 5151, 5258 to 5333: 0.26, 1.93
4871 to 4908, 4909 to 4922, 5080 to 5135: -0.05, 1.68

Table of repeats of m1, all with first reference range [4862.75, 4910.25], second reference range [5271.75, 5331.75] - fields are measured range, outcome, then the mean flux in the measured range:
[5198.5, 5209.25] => 0.50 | 1.31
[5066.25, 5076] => 0.18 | 1.62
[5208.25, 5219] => 0.16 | 1.81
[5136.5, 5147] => 0.36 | 1.43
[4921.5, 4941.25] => -0.11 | 1.94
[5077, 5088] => 0.21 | 1.58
